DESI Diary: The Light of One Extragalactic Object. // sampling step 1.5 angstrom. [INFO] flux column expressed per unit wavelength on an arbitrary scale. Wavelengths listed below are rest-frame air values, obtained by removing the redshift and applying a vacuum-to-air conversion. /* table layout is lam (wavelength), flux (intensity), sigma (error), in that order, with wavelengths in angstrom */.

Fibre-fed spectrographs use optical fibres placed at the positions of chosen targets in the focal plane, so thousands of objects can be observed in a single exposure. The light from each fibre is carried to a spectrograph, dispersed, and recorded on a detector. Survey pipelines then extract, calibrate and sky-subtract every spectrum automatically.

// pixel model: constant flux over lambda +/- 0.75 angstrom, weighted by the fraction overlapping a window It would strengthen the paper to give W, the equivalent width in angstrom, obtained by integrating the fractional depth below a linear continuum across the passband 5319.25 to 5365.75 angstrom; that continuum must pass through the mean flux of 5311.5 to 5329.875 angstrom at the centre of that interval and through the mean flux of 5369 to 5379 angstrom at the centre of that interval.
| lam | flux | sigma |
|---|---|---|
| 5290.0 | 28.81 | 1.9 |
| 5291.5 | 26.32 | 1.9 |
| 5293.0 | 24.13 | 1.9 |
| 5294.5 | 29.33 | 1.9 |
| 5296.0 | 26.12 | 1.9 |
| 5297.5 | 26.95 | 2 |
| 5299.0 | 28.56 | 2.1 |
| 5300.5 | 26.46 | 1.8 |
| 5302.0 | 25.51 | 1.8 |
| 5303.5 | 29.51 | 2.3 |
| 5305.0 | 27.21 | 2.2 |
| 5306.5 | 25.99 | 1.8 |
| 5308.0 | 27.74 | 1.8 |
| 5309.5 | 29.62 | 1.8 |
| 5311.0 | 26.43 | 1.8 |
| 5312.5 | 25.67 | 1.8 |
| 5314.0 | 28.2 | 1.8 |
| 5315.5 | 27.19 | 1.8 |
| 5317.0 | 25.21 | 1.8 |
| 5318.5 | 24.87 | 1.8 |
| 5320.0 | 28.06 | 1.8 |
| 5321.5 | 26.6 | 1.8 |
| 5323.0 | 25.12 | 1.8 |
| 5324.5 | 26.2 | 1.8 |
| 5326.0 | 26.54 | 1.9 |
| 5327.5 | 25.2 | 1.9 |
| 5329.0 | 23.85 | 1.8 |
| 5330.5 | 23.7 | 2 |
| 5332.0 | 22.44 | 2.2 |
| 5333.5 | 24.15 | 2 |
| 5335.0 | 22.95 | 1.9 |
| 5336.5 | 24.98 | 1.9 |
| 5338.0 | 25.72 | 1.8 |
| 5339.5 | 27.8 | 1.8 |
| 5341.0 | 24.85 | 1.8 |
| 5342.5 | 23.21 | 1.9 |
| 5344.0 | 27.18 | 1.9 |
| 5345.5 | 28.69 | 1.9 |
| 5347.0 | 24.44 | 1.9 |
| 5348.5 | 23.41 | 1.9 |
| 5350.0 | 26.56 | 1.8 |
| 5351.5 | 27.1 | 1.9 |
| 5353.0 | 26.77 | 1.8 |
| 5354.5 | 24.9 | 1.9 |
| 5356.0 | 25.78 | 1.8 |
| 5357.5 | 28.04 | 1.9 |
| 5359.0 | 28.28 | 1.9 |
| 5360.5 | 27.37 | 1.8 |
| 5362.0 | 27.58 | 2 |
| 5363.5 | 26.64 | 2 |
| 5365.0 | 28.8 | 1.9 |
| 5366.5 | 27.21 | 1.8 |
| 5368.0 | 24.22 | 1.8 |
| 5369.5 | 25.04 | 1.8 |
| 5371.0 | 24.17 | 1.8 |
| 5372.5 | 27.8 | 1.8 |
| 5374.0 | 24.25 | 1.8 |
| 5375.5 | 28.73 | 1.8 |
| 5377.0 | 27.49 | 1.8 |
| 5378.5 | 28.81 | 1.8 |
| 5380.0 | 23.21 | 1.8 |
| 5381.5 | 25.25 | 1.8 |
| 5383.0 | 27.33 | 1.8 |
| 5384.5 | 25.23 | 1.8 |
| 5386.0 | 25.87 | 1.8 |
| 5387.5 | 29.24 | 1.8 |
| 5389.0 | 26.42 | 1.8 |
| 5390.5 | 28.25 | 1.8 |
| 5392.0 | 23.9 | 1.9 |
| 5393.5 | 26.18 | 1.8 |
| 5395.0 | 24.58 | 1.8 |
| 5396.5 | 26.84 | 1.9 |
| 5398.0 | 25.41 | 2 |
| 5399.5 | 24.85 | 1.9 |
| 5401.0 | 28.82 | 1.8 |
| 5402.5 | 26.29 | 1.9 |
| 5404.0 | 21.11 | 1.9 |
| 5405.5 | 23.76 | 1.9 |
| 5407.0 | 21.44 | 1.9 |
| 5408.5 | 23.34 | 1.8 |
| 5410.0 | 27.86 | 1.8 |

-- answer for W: 0.7 angstrom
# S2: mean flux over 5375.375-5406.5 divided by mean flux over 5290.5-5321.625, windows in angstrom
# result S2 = 0.96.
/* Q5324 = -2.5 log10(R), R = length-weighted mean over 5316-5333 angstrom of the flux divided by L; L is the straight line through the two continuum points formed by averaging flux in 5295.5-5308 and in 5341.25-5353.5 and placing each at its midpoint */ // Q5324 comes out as 0.05 mag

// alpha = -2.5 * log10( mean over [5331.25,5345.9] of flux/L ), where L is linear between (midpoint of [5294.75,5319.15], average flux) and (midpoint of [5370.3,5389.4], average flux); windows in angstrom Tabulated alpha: 0.069 mag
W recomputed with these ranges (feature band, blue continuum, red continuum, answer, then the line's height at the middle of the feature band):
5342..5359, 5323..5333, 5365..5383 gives -0.5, 25.4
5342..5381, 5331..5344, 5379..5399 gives -1.7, 25.3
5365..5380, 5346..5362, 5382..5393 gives 0.1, 26.5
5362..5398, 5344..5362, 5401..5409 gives -1.8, 25.1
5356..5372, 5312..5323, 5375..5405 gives -0.3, 26.3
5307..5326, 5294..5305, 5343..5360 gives 0.3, 27.1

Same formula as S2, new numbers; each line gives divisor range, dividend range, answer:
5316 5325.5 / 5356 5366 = 1.06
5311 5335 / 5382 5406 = 1.02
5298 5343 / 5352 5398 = 1.02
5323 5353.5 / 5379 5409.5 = 1.01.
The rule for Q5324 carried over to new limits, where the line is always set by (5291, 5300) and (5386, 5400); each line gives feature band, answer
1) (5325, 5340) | 0.08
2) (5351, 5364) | -0.02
